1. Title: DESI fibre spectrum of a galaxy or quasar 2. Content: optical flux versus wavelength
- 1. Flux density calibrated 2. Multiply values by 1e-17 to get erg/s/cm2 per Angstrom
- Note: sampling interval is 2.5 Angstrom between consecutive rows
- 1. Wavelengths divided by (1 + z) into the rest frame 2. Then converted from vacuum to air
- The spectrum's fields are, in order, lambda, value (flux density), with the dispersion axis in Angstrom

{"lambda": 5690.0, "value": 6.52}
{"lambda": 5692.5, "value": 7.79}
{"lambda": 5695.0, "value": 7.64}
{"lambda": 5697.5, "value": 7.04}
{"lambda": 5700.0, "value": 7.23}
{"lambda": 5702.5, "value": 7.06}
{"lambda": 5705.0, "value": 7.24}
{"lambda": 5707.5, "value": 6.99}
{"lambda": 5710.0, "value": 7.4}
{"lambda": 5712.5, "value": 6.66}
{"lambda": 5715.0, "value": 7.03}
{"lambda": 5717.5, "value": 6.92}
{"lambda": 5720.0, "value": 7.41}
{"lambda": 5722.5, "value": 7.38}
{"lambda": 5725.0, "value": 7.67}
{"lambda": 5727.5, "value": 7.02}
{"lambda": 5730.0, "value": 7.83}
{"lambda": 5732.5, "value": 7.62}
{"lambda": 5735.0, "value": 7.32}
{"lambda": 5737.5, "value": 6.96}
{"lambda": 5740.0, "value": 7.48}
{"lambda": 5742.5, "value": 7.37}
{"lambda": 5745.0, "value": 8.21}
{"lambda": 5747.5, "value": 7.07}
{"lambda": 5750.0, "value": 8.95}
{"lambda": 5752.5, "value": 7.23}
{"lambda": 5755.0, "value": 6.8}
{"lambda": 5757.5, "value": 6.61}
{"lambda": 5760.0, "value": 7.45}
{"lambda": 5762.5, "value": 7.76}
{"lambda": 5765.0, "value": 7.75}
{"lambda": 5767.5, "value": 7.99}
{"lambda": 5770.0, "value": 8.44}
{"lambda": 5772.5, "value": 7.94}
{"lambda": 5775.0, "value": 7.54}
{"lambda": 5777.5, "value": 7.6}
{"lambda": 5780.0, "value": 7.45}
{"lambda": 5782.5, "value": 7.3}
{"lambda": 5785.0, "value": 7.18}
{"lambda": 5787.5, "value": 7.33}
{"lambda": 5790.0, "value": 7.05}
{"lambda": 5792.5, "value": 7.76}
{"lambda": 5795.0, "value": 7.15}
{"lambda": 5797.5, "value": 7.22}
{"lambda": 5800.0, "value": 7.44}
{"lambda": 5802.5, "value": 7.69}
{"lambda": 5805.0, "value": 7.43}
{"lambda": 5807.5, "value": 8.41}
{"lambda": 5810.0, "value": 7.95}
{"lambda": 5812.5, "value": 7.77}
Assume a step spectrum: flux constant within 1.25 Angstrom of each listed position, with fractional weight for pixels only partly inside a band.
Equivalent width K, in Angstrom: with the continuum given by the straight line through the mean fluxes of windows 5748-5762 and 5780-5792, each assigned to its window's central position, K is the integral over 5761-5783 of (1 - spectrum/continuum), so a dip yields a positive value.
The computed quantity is -1.29 Angstrom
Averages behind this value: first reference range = 7.41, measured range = 7.76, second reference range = 7.27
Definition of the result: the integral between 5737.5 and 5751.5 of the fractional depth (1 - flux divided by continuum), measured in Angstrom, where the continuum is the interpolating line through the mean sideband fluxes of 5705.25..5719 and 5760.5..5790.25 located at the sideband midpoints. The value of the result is -0.8 Angstrom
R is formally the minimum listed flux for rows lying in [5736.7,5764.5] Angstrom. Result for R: 6.61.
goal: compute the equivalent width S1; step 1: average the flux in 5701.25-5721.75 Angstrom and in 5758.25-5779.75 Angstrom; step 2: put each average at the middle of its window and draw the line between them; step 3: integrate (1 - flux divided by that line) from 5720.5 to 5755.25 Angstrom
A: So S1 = -0.5 Angstrom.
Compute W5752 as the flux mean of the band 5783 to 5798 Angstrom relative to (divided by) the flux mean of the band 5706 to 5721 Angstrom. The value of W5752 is 1.0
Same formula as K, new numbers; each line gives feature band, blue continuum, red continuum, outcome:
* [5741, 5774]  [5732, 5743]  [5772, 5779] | -0.7 Angstrom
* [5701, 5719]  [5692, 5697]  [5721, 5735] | 1.2 Angstrom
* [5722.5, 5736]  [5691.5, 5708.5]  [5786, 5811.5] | -0.2 Angstrom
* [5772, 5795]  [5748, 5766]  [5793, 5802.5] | -0.1 Angstrom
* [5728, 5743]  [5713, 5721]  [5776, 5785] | -0.5 Angstrom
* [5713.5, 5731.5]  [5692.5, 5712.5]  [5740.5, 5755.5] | 0.2 Angstrom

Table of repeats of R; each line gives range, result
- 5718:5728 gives 7.02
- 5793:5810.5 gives 7.15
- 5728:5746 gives 6.96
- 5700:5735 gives 6.66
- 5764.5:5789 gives 7.18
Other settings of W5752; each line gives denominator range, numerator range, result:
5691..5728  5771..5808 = 1.04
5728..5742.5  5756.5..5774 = 1.04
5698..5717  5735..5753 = 1.07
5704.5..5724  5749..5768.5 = 1.06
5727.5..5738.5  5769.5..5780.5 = 1.05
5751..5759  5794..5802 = 1.05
